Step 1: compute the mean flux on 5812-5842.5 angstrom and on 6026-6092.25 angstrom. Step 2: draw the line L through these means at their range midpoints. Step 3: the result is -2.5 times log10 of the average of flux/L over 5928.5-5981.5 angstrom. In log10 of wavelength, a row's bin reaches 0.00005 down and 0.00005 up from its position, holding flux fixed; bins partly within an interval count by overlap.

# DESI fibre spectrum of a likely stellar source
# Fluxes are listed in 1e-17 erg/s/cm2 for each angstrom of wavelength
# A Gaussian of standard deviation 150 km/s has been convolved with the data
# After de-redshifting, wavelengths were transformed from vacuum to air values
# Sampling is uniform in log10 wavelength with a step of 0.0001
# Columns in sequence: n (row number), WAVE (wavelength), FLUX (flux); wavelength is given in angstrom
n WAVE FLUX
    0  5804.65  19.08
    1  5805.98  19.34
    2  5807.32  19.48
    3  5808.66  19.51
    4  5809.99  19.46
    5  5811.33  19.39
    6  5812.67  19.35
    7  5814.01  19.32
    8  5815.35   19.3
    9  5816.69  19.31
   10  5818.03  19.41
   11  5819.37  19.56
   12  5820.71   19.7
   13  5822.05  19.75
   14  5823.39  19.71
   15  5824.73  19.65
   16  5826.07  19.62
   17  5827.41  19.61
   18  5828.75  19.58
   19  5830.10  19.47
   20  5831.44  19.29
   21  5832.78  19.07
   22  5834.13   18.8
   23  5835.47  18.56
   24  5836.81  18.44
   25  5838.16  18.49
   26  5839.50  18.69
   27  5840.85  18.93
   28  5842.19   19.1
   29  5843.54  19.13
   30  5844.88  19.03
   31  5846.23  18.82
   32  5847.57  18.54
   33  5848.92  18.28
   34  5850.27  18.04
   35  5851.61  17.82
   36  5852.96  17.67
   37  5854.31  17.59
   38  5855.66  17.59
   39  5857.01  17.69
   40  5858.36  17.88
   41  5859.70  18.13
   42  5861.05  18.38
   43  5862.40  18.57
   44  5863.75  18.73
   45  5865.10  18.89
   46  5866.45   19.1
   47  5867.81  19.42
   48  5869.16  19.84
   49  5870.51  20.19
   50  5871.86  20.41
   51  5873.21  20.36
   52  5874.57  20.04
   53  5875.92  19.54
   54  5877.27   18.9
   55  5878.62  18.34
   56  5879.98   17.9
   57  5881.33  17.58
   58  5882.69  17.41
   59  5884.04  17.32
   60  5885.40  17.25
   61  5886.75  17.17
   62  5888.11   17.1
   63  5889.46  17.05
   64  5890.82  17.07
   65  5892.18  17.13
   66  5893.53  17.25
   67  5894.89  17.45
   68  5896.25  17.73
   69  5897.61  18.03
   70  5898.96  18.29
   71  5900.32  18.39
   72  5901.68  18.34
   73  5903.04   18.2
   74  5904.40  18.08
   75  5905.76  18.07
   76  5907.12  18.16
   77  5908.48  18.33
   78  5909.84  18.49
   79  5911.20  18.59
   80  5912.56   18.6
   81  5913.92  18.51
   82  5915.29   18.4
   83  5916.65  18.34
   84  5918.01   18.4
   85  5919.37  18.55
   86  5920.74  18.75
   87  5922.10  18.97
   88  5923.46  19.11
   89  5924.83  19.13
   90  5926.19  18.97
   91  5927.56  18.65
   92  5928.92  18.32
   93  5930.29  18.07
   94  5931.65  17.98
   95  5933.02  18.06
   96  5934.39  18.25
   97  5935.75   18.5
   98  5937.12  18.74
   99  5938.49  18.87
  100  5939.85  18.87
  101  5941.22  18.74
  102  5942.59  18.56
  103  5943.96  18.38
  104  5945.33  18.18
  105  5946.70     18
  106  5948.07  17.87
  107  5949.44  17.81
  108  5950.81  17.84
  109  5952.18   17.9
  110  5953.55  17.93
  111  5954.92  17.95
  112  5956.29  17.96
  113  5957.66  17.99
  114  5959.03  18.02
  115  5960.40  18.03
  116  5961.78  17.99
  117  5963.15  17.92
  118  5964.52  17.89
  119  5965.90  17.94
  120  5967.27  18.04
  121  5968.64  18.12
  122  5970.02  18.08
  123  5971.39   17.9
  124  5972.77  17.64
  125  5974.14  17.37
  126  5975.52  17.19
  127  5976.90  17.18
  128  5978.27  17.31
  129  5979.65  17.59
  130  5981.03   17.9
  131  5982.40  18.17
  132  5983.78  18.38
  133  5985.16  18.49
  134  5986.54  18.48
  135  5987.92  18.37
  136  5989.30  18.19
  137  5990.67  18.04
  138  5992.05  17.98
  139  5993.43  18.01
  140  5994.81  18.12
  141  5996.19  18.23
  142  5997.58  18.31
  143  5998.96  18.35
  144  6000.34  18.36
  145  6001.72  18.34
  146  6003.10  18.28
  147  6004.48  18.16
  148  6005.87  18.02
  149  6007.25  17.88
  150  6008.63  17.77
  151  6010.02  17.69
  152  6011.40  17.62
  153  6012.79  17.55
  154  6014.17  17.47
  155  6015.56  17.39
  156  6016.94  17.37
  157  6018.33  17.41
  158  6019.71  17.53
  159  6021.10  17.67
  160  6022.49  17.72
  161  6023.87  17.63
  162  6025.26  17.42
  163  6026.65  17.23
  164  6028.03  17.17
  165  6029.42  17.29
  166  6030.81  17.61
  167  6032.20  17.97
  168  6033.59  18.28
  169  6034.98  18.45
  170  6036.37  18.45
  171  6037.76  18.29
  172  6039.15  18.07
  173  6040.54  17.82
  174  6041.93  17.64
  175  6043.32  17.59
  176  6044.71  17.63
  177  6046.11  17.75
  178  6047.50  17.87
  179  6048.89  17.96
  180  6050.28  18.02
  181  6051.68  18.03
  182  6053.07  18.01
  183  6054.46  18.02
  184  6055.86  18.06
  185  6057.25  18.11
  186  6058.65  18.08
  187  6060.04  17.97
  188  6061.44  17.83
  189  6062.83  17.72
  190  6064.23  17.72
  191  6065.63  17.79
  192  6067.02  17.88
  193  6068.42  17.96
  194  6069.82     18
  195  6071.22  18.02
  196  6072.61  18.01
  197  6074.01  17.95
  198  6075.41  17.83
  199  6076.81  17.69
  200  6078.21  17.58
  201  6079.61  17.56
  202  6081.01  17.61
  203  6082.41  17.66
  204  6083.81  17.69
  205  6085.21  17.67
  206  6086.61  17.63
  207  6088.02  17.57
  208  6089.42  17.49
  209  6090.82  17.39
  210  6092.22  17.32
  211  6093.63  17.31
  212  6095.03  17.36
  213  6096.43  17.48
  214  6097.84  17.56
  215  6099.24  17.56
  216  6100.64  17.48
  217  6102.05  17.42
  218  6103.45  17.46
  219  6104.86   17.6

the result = 0.026 mag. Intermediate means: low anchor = 19.2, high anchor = 17.8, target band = 18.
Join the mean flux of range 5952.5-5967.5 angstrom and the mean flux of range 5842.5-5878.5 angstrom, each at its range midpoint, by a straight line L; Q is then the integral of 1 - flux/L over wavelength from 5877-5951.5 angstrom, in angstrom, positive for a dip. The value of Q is 0.74 angstrom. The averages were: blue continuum 18.8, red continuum 18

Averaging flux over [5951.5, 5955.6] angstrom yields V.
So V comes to 17.9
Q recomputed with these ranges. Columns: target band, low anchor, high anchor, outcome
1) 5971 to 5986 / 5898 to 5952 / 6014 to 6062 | 0.31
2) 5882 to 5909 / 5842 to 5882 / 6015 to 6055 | 1.23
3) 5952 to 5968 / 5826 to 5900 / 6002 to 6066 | 0.11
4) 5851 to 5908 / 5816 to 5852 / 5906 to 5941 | 1.70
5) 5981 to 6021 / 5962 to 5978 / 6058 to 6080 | -0.46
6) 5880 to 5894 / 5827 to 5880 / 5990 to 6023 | 1.02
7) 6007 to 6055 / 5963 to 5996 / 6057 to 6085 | 0.34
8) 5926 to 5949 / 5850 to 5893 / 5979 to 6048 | -0.34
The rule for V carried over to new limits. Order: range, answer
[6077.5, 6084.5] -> 17.6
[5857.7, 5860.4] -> 18.1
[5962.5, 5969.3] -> 18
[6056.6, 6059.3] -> 18.1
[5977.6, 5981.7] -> 17.6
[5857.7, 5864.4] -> 18.4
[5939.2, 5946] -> 18.5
